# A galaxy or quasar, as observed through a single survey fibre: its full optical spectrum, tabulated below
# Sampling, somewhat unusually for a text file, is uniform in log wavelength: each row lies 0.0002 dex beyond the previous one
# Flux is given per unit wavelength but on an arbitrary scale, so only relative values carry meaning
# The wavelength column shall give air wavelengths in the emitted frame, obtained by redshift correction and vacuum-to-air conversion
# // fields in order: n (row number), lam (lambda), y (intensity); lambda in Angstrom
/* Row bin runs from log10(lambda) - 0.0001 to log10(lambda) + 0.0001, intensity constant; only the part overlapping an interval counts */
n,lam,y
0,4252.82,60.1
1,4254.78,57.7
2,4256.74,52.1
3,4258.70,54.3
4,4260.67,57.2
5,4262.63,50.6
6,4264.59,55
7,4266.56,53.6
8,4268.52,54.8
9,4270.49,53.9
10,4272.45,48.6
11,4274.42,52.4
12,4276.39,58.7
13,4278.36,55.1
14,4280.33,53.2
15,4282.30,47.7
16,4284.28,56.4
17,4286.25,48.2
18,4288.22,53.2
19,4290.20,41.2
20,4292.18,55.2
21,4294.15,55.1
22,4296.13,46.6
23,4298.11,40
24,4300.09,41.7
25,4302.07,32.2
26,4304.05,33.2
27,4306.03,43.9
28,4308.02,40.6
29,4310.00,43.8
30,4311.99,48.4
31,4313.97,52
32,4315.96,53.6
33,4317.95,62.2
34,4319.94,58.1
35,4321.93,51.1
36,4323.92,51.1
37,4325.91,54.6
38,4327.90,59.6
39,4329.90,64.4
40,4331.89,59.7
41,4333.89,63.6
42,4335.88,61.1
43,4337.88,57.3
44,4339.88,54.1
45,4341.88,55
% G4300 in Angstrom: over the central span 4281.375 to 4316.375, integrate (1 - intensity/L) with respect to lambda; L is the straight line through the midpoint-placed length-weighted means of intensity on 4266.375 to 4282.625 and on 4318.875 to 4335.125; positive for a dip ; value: 5.8 Angstrom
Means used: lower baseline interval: 53.3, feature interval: 46.1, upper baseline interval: 57.9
